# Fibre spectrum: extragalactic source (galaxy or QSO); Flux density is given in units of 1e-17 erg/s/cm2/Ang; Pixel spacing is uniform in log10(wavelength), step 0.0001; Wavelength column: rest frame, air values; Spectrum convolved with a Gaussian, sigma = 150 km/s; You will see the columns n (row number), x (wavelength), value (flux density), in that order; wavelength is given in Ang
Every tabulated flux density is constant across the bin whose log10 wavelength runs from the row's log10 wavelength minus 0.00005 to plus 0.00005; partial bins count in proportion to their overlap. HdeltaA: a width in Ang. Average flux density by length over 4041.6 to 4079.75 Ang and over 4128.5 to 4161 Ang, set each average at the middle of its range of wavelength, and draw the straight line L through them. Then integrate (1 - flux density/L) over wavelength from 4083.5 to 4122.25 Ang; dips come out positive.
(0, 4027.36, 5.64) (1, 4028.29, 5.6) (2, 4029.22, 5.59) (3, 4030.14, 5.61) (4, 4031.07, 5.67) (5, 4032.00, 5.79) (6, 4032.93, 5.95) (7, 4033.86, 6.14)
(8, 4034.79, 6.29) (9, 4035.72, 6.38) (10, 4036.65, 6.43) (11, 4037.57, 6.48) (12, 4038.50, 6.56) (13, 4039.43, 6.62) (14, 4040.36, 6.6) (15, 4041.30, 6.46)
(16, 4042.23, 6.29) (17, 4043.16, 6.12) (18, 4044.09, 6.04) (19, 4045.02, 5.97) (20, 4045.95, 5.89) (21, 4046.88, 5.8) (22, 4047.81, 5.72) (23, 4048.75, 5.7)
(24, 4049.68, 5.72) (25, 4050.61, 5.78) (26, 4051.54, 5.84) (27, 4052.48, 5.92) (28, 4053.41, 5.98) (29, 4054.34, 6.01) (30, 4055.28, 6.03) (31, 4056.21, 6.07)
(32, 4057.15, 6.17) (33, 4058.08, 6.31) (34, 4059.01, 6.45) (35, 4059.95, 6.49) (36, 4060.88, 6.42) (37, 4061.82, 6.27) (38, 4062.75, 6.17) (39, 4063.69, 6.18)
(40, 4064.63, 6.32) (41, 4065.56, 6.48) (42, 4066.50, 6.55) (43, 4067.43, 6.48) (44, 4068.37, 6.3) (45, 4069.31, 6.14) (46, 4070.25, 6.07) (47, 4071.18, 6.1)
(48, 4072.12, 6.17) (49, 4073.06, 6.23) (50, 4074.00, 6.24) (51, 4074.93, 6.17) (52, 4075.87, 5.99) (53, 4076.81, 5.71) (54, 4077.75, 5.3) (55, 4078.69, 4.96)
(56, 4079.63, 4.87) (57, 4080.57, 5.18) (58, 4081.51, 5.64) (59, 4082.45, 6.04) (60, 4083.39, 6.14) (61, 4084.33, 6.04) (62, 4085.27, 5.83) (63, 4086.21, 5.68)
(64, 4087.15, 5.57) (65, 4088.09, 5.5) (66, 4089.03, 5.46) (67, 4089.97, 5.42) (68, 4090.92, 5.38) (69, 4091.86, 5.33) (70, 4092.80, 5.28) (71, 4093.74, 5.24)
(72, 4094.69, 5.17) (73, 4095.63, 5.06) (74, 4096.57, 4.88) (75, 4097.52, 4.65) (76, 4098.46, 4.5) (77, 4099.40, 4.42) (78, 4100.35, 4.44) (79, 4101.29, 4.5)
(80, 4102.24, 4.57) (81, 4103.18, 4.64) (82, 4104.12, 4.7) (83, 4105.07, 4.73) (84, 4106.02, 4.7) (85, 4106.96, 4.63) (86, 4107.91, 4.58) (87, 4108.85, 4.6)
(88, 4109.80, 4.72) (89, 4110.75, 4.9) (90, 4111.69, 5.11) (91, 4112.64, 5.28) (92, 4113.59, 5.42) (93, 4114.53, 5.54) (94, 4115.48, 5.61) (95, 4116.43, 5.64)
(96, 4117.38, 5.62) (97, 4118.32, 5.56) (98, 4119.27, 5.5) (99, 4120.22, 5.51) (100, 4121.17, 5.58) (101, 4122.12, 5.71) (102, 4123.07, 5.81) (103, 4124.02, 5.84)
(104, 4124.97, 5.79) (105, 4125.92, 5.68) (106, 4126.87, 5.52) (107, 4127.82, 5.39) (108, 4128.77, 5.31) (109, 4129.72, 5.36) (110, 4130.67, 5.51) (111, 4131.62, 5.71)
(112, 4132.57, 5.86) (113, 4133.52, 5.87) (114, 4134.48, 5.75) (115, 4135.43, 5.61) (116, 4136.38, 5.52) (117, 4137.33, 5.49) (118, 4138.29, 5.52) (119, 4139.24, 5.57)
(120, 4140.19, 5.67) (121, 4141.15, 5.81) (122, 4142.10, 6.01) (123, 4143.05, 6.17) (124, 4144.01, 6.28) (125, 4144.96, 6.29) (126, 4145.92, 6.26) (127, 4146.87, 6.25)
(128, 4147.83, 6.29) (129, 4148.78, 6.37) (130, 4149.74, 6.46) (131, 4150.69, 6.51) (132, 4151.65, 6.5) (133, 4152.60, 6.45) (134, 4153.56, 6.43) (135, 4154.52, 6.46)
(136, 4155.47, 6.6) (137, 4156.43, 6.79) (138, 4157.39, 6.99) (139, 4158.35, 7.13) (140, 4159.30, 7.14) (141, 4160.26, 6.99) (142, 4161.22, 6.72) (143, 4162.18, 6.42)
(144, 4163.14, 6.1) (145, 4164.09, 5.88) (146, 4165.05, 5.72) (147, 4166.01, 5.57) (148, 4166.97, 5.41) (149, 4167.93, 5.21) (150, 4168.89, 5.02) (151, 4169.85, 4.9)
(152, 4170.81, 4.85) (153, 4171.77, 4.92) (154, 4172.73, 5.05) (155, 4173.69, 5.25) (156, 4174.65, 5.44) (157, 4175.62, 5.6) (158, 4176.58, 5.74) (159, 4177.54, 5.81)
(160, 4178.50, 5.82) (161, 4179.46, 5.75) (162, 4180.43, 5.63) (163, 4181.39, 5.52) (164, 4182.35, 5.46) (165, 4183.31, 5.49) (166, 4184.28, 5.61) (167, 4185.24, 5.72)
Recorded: 6.0 Ang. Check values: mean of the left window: 6.05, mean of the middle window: 5.16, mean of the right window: 6.16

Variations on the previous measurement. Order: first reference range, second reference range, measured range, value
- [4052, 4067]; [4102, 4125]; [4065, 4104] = 1.8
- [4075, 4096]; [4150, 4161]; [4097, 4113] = 3.2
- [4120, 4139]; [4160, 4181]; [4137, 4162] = -3.3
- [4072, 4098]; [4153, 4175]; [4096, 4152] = 2.8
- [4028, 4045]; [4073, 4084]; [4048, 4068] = -0.8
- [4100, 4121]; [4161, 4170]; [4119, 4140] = -1.4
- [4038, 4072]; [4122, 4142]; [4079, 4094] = 1.0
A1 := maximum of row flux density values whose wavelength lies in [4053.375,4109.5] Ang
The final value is 6.55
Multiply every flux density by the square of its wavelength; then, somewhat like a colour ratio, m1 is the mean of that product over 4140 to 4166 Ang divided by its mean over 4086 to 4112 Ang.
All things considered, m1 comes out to 1.33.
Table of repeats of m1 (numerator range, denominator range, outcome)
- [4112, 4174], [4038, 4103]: 1.05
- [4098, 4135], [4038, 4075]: 0.87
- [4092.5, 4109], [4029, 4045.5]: 0.79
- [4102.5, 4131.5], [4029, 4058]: 0.90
